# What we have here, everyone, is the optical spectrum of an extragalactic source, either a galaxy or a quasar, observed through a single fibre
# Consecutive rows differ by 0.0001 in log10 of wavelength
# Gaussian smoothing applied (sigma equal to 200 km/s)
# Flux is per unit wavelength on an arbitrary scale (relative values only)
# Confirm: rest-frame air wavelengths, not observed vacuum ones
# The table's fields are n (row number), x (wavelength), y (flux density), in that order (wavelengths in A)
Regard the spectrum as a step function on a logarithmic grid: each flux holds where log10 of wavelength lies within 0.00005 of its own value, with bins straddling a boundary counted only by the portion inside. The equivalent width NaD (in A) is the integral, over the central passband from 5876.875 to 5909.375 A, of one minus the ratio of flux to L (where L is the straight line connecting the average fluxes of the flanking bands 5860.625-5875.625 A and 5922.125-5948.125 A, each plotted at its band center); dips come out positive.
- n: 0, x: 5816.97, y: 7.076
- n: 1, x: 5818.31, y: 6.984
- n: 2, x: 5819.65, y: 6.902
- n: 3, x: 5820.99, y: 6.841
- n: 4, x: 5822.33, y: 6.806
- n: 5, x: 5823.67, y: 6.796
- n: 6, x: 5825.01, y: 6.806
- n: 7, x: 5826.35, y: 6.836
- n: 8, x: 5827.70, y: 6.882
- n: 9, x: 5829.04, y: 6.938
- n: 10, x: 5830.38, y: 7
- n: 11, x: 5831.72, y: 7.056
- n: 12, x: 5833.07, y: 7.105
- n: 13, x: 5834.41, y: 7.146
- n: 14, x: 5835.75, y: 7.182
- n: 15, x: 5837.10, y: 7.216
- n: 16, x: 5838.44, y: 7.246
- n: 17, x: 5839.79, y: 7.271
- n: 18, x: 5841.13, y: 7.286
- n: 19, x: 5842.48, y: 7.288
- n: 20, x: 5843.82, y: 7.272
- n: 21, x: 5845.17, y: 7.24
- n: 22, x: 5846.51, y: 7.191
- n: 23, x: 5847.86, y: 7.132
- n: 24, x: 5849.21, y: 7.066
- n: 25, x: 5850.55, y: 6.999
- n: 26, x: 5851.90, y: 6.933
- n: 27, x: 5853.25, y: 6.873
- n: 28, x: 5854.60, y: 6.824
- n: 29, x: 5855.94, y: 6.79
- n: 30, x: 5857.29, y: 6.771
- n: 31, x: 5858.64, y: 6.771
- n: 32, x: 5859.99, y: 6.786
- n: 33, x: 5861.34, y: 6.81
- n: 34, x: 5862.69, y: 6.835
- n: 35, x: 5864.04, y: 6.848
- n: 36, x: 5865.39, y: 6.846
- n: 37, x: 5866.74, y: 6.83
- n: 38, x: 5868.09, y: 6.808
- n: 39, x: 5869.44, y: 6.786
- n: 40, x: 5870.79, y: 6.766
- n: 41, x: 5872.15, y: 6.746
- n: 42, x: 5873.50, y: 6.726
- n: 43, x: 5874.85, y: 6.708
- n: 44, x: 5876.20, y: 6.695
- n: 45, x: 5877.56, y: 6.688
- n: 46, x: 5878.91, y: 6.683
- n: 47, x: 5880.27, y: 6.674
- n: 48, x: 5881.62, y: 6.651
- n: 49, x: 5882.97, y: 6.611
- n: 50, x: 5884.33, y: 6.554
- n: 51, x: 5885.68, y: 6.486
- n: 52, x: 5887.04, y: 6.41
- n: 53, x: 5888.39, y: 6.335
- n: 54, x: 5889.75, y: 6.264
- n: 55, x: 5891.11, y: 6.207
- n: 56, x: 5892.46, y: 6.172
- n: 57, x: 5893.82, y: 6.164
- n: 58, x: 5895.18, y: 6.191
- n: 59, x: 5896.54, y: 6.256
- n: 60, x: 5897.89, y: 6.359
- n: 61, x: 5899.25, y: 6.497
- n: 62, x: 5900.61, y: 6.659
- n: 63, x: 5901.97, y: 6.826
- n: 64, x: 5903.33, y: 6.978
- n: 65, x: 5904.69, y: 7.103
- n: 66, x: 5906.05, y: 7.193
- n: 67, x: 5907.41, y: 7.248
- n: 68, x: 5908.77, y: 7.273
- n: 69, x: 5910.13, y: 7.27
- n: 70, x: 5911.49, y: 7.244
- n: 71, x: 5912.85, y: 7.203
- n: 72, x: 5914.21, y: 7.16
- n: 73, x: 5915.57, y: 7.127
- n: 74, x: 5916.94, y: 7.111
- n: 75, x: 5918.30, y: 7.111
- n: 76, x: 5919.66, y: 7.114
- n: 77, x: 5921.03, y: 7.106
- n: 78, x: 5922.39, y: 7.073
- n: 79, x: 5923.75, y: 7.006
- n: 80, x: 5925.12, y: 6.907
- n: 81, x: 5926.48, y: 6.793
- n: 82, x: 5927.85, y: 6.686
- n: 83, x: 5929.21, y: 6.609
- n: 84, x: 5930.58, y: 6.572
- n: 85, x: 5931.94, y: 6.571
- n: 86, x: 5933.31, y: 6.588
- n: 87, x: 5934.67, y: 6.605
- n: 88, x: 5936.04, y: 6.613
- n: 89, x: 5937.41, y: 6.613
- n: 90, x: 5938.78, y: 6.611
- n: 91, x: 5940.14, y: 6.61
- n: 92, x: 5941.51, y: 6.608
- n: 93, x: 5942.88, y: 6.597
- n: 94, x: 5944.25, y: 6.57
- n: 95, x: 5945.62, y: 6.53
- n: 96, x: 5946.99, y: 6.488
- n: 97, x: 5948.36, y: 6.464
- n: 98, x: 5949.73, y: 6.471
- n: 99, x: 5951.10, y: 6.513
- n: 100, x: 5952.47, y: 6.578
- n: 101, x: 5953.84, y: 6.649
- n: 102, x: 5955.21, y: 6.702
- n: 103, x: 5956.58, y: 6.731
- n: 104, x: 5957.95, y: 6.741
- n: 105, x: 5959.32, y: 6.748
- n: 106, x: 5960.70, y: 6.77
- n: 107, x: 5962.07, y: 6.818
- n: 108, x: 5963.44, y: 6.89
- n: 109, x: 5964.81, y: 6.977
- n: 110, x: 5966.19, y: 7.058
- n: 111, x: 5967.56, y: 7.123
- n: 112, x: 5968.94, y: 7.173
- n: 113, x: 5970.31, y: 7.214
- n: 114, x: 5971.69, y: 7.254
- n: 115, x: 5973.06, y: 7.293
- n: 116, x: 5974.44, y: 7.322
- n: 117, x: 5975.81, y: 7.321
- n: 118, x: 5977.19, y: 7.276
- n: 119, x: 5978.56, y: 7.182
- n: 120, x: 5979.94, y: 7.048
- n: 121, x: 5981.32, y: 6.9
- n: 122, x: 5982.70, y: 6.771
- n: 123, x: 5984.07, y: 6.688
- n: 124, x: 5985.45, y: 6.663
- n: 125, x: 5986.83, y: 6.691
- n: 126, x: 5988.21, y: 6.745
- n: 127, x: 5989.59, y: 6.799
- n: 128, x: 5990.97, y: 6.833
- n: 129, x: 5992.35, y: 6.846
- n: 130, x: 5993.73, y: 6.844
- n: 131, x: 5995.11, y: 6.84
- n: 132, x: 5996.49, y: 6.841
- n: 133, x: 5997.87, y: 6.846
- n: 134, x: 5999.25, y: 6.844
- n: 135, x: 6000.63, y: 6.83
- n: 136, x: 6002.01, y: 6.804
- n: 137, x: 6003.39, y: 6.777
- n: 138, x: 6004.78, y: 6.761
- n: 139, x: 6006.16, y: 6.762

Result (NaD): 0.7 A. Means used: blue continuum 6.79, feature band 6.6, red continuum 6.65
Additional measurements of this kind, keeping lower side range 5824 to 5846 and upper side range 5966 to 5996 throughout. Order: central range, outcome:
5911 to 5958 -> 1.8 A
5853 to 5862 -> 0.4 A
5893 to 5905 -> 0.9 A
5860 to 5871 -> 0.4 A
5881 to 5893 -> 1.1 A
